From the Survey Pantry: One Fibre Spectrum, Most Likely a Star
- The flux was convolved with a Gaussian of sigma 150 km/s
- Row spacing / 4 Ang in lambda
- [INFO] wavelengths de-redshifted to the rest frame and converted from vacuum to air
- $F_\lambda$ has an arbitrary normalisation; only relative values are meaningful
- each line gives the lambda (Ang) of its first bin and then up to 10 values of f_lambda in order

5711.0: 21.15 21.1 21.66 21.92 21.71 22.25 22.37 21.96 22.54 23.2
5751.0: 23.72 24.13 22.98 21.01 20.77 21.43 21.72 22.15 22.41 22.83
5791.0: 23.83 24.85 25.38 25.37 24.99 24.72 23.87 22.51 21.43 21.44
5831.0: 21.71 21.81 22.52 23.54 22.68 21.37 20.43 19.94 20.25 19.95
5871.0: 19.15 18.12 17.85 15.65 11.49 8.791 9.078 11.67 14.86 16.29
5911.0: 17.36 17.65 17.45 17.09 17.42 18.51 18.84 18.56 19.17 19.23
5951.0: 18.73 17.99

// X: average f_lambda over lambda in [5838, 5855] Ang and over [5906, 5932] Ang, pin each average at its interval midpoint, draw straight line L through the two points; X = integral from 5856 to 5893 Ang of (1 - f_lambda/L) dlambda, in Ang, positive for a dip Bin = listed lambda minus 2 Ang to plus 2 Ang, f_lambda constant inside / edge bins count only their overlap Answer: 6.53 Ang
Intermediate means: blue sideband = 22.3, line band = 16.9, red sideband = 17.4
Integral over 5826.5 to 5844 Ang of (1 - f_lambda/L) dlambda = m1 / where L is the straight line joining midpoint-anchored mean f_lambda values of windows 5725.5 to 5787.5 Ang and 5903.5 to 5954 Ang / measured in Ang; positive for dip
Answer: -1.6 Ang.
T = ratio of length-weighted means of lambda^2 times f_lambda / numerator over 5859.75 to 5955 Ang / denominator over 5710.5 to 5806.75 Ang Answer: 0.78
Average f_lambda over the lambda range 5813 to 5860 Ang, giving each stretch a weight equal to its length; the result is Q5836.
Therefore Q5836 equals 22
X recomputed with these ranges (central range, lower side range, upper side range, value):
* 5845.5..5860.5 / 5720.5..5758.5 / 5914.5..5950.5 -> -0.8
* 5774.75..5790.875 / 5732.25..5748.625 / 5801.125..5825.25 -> 0.5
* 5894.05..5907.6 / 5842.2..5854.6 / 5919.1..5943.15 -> 4.6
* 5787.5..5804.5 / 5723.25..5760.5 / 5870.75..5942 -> -3.5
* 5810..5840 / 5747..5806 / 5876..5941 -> -3.1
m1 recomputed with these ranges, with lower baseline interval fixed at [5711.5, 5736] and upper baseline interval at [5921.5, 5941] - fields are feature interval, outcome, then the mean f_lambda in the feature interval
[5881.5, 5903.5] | 8.4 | 11.6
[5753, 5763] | -0.9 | 23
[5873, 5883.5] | 0.9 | 17.4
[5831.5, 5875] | -3.4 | 21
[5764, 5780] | -0.4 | 21.4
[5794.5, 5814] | -4.5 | 25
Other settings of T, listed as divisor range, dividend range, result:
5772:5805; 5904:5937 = 0.78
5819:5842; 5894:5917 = 0.69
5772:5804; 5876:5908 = 0.59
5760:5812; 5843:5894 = 0.80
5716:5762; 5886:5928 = 0.68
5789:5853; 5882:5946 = 0.70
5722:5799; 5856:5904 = 0.72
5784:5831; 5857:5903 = 0.68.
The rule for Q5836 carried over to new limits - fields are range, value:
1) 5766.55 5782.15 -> 21.7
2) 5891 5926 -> 14.9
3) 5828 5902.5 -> 18.1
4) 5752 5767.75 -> 22.4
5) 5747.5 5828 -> 23.1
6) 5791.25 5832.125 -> 23.7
